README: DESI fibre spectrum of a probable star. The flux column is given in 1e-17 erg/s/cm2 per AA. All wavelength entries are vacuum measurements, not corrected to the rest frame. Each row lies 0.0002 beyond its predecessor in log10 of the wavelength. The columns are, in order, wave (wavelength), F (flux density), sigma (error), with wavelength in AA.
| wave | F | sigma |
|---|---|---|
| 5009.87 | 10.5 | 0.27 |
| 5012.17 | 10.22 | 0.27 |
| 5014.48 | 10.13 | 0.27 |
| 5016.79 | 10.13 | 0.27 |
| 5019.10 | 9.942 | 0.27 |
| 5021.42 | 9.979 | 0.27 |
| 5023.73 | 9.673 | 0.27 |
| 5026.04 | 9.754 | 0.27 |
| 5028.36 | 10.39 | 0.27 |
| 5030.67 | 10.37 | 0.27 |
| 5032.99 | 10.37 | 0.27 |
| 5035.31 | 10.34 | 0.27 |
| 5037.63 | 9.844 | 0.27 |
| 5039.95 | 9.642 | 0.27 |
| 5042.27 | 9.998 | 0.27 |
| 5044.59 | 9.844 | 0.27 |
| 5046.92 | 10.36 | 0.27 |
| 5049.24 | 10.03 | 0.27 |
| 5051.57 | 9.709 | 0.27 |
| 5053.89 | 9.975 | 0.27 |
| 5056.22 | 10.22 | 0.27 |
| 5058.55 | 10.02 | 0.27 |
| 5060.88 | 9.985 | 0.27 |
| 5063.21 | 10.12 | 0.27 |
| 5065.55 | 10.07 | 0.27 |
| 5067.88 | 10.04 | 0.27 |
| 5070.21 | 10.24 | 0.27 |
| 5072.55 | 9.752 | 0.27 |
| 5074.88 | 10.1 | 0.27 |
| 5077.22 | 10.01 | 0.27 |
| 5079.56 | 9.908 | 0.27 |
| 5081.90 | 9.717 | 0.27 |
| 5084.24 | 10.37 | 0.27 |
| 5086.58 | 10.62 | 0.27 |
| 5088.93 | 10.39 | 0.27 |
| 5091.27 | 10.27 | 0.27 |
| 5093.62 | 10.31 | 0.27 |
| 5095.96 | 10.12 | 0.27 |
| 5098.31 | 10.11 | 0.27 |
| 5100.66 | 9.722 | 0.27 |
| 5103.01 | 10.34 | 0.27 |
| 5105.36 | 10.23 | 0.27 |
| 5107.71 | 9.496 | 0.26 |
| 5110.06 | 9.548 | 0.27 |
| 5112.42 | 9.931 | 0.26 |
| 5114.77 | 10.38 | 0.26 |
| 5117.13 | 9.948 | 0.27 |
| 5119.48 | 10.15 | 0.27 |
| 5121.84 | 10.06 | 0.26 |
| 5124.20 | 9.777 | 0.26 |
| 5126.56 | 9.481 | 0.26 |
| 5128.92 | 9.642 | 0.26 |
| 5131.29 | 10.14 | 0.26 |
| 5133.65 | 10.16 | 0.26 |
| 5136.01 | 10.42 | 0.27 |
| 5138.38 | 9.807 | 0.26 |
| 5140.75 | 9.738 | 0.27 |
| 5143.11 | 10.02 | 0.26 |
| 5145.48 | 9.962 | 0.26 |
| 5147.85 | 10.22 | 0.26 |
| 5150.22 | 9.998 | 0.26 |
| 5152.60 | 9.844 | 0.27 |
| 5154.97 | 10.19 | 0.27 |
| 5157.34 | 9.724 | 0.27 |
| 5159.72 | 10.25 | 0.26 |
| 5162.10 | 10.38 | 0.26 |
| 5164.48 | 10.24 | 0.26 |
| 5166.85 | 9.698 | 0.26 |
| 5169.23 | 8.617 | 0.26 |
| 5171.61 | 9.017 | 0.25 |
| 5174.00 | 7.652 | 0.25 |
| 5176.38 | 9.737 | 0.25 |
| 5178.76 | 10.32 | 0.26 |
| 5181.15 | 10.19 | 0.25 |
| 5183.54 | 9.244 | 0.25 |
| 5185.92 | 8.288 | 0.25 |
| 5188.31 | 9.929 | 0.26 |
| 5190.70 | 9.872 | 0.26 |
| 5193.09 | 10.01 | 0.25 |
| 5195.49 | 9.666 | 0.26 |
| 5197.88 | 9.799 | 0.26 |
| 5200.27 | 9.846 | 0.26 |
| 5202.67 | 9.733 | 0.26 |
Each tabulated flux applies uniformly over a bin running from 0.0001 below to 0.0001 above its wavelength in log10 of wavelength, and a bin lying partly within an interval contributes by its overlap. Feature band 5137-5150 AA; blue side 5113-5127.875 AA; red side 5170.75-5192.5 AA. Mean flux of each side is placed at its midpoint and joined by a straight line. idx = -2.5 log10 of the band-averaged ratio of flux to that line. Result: -0.02 mag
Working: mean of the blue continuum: 9.97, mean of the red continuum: 9.38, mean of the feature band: 9.96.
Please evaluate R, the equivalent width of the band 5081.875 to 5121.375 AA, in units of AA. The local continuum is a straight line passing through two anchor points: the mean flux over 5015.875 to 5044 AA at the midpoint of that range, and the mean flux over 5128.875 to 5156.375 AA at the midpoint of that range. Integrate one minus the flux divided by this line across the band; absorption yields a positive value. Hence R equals -0.3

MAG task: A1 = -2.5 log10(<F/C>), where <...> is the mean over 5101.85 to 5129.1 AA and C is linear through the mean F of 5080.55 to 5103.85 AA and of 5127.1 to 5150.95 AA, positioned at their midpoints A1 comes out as 0.02 mag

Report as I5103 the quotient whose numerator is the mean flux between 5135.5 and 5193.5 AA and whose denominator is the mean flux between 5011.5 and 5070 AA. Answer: 0.97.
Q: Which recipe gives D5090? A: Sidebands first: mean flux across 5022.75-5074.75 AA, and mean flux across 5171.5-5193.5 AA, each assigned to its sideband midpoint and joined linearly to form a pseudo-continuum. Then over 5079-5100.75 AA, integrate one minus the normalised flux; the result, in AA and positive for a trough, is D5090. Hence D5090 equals -0.7 AA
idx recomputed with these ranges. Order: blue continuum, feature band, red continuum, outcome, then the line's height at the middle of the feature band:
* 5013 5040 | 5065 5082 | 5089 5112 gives 0.01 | 10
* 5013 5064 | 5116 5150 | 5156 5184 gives -0.03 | 9.72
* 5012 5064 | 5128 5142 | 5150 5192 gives -0.03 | 9.73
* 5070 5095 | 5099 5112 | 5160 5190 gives 0.01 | 9.98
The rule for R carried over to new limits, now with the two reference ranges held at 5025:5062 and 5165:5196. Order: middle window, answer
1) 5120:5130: -0.1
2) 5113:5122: -0.4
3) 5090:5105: -0.5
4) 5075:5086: -0.2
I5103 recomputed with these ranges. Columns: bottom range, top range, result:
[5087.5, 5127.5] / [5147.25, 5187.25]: 0.96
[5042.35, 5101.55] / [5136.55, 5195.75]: 0.96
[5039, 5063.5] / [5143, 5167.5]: 1.01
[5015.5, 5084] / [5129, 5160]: 1.00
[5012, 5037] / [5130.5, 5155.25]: 0.99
